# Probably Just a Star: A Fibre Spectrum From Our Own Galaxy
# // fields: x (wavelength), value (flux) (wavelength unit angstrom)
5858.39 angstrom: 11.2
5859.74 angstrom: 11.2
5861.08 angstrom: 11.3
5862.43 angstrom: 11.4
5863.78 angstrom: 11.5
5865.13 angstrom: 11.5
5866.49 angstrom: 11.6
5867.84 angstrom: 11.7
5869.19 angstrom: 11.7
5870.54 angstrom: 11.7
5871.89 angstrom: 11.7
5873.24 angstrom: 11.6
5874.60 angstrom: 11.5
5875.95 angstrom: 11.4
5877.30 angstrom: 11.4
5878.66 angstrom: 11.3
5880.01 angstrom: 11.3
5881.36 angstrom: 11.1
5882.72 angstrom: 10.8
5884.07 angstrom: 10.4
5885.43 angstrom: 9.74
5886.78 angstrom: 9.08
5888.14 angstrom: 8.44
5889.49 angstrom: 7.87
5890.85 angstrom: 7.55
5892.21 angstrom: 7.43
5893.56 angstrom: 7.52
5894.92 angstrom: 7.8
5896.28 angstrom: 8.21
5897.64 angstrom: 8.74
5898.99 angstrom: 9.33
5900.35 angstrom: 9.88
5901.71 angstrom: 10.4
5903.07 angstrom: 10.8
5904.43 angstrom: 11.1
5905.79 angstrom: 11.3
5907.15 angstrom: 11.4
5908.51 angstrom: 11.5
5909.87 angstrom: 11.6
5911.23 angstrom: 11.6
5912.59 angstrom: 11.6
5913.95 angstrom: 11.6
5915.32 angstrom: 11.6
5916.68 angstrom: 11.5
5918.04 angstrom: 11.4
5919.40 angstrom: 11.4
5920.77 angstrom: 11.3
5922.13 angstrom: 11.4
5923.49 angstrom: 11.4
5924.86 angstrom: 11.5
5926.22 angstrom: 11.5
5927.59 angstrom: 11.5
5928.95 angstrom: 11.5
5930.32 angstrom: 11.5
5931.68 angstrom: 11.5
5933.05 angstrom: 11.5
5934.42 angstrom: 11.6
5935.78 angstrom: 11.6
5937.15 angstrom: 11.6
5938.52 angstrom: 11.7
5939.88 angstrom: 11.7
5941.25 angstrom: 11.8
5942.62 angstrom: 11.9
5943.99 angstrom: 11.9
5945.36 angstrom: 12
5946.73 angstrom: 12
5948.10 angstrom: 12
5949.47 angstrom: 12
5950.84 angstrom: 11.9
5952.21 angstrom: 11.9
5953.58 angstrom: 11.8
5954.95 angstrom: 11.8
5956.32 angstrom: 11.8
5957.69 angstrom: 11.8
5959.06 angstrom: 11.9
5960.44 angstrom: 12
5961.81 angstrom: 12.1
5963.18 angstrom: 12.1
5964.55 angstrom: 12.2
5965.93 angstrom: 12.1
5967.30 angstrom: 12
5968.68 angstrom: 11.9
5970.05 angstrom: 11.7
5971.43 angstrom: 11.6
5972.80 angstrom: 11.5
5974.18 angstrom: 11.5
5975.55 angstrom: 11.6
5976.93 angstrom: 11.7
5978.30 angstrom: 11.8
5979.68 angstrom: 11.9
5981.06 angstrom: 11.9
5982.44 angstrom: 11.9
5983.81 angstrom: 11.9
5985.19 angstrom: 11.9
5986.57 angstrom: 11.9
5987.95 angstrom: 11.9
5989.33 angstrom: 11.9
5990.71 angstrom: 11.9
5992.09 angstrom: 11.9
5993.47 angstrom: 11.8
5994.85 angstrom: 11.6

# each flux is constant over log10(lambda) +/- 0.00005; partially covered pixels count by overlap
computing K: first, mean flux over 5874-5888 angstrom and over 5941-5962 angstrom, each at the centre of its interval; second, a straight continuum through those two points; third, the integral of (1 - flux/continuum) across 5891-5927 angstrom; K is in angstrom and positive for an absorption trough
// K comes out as 2.2 angstrom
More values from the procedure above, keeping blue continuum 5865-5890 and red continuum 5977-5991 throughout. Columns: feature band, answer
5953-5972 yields -0.4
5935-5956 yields -0.6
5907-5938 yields -0.6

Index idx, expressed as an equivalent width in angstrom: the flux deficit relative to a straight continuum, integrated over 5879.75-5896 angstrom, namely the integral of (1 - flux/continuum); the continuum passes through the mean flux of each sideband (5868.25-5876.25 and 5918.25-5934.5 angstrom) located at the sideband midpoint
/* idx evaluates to 3.6 angstrom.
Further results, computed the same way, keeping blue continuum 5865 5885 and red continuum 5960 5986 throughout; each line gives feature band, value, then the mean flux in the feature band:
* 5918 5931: 0.2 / 11.4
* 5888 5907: 3.9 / 9.11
